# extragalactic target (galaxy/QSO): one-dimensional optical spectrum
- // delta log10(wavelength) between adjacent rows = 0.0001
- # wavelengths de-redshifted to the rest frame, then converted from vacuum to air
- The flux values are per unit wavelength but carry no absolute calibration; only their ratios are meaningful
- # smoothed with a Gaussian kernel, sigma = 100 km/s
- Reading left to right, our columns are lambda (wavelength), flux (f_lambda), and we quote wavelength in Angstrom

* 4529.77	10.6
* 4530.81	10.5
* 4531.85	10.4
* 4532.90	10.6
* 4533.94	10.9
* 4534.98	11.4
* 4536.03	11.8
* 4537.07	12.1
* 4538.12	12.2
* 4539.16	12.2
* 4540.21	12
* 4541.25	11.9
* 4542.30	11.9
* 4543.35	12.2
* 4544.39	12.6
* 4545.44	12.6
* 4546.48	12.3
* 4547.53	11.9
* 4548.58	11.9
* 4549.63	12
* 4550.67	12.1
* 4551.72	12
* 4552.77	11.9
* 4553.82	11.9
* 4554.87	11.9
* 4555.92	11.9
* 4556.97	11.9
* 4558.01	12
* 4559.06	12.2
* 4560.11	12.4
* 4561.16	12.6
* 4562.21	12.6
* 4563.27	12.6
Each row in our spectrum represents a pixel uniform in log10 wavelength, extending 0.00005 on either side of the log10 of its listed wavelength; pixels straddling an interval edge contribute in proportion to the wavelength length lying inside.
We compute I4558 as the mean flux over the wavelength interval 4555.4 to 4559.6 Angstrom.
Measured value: 12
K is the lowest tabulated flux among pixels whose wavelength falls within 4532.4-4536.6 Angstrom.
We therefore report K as 10.6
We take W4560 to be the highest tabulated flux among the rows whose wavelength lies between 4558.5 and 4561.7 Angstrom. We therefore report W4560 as 12.6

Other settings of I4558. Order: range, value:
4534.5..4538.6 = 11.9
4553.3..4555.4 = 11.9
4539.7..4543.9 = 12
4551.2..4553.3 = 11.9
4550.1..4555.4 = 12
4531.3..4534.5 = 10.7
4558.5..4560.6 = 12.3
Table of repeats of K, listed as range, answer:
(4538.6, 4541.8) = 11.9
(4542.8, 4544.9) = 12.2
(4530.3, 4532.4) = 10.4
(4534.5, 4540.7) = 11.4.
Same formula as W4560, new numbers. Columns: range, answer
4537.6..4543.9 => 12.2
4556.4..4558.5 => 12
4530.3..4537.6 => 12.1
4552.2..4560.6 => 12.4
